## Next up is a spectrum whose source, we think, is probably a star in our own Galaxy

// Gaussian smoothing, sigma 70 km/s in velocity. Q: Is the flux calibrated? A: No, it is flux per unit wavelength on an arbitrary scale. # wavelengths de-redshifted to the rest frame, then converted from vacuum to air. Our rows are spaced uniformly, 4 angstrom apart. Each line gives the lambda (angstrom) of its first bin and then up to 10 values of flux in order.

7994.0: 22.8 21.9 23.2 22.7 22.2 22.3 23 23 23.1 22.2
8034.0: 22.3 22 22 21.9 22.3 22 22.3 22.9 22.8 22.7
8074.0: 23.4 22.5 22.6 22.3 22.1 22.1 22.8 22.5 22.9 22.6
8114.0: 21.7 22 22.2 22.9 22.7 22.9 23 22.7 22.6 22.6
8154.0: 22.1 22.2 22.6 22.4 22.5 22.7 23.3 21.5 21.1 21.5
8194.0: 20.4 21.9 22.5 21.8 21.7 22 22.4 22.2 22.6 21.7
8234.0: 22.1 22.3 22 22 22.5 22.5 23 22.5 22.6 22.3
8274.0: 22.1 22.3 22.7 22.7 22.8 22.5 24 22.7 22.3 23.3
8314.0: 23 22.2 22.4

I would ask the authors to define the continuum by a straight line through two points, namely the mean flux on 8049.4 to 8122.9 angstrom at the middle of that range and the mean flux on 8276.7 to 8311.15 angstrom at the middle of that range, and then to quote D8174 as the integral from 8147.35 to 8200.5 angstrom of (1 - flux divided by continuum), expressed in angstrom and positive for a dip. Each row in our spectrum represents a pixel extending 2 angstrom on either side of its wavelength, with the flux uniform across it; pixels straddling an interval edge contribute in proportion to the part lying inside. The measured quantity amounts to 1.3 angstrom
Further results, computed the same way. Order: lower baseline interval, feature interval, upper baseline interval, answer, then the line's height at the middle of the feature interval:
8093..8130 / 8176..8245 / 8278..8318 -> 2.13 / 22.6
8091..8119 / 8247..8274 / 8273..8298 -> 0.12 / 22.6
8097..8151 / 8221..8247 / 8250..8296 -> 0.49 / 22.6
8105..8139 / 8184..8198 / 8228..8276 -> 0.80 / 22.4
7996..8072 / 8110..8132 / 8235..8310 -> 0.17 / 22.5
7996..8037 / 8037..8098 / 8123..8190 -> 0.32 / 22.5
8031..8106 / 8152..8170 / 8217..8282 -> 0.03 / 22.4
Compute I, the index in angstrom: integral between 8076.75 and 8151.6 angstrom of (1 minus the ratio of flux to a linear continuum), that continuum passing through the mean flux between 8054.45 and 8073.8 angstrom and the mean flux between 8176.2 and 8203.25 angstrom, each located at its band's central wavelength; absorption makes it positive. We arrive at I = -0.7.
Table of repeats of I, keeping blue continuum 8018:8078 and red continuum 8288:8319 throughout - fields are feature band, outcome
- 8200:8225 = 0.7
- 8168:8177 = 0.0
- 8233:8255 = 0.5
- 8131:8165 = 0.1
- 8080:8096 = 0.2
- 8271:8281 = 0.3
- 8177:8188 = 0.4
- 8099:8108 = 0.0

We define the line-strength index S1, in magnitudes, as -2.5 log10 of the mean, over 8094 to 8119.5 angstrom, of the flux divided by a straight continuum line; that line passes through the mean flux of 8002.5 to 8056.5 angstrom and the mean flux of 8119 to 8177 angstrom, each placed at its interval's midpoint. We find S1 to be 0.01 mag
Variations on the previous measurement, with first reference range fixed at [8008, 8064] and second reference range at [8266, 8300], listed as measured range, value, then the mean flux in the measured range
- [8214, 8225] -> 0.02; 22.3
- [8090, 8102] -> 0.00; 22.4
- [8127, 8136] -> -0.01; 22.8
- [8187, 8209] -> 0.05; 21.6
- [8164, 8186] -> 0.01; 22.4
